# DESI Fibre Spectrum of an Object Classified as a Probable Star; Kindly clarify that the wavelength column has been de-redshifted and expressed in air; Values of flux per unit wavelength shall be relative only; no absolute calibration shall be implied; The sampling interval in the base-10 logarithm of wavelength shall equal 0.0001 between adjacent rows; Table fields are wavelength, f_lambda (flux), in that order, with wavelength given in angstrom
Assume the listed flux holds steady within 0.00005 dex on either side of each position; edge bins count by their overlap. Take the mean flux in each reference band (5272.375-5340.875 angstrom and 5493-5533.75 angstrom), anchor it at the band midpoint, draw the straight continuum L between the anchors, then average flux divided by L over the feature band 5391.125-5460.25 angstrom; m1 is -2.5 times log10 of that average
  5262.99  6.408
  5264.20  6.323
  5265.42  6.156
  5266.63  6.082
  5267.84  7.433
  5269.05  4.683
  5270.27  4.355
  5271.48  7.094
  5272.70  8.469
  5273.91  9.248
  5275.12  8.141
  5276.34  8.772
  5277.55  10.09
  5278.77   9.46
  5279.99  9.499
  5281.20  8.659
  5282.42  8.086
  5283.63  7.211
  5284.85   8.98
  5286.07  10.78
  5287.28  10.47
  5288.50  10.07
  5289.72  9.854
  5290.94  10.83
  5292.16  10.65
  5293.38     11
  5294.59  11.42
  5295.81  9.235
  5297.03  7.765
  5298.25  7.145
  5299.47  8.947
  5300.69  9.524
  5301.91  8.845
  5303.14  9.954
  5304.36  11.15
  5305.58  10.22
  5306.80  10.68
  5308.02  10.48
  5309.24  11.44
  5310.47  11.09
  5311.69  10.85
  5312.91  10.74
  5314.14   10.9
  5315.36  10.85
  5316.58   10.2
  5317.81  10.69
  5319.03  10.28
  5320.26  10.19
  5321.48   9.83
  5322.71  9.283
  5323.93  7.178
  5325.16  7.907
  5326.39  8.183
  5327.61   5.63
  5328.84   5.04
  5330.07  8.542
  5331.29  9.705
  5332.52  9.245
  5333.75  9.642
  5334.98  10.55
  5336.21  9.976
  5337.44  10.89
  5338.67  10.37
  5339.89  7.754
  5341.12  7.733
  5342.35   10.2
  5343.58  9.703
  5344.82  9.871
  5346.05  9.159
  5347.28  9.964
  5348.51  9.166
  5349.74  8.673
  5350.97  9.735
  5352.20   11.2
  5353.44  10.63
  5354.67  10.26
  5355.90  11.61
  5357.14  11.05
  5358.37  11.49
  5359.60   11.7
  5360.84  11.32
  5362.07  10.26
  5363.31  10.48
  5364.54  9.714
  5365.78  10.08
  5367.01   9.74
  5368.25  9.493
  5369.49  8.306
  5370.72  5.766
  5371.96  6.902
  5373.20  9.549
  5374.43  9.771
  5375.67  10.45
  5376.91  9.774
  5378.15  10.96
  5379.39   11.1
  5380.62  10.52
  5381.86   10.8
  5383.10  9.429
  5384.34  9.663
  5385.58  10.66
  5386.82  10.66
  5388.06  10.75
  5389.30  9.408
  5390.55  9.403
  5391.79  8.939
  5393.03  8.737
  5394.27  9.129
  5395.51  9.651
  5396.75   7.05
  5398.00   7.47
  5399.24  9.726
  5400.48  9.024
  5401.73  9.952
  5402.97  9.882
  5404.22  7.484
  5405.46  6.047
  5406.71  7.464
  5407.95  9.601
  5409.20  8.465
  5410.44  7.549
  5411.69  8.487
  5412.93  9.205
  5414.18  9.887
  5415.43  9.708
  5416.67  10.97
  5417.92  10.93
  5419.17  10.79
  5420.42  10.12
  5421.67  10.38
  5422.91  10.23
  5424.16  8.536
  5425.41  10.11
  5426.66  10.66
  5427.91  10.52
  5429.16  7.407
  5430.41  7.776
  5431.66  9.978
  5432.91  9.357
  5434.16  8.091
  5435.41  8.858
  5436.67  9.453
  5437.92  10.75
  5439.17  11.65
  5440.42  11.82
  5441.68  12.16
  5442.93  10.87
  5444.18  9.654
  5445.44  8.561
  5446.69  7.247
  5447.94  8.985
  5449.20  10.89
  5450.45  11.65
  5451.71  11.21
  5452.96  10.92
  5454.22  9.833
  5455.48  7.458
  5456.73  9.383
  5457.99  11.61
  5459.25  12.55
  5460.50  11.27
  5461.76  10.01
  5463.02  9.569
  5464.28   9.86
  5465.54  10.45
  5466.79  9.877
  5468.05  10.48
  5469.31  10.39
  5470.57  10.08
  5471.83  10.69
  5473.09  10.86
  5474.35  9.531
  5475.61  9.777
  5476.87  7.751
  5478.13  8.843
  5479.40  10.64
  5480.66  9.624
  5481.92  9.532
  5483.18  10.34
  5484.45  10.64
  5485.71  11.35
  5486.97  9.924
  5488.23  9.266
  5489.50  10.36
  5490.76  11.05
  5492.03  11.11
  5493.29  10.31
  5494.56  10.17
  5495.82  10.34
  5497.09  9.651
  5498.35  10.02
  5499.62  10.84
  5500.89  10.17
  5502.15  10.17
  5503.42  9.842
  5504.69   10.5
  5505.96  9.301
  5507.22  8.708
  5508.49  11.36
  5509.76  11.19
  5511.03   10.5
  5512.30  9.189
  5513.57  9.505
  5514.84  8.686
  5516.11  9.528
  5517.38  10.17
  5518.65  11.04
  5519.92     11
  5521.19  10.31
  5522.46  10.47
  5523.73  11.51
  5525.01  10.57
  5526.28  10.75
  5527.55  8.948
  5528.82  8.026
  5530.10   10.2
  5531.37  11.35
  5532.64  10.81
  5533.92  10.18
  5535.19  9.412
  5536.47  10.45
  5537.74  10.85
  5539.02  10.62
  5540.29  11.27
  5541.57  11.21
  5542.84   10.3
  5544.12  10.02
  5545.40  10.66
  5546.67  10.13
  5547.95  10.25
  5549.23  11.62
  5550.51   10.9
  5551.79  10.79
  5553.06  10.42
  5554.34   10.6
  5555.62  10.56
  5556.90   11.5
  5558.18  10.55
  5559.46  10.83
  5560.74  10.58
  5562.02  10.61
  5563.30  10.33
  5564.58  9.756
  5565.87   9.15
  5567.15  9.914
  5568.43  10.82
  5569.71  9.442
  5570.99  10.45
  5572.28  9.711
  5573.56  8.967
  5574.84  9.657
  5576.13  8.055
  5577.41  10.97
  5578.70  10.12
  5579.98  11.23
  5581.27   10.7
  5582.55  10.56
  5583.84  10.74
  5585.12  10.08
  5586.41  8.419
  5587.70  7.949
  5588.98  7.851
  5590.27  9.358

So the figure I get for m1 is 0.037 mag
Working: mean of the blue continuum 9.51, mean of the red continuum 10.2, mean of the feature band 9.55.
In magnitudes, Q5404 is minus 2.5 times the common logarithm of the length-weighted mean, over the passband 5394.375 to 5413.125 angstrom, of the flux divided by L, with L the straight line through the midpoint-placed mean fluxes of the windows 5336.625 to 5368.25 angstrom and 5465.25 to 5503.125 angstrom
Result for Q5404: 0.19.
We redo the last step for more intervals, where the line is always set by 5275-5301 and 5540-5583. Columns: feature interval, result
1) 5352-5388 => -0.046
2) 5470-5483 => 0.034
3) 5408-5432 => 0.035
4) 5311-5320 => -0.121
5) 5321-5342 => 0.104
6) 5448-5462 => -0.060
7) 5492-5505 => -0.010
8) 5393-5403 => 0.102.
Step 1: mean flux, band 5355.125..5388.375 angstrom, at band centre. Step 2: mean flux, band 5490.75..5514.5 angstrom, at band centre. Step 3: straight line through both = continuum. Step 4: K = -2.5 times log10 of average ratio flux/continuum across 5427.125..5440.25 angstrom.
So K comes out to 0.07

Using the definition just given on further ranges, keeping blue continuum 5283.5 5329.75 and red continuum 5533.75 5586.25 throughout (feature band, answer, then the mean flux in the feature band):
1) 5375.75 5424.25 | 0.05 mag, 9.47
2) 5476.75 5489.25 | 0.03 mag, 9.89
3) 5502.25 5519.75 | 0.02 mag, 9.99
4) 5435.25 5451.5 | -0.03 mag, 10.3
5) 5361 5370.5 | 0.02 mag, 9.64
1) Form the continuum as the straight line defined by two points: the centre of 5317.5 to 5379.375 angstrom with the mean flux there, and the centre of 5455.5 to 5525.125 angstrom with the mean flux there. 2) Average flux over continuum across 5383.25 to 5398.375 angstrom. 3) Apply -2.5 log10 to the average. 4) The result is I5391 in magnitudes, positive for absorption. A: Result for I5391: 0.05 mag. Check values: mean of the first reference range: 9.52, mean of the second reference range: 10.2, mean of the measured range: 9.32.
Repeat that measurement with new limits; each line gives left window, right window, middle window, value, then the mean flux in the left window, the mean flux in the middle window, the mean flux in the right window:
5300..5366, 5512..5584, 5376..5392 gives -0.026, 9.85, 10.2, 10.3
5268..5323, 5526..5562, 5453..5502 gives 0.008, 9.5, 10.2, 10.5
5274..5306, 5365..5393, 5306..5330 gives -0.001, 9.48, 9.53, 9.62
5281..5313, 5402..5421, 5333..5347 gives -0.005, 9.86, 9.62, 9.12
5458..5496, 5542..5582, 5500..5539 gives 0.012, 10.2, 10.2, 10.3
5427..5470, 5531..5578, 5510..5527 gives -0.002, 10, 10.3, 10.4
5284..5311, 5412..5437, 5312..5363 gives 0.020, 9.99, 9.7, 9.64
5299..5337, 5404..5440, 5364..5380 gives 0.015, 9.61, 9.35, 9.36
